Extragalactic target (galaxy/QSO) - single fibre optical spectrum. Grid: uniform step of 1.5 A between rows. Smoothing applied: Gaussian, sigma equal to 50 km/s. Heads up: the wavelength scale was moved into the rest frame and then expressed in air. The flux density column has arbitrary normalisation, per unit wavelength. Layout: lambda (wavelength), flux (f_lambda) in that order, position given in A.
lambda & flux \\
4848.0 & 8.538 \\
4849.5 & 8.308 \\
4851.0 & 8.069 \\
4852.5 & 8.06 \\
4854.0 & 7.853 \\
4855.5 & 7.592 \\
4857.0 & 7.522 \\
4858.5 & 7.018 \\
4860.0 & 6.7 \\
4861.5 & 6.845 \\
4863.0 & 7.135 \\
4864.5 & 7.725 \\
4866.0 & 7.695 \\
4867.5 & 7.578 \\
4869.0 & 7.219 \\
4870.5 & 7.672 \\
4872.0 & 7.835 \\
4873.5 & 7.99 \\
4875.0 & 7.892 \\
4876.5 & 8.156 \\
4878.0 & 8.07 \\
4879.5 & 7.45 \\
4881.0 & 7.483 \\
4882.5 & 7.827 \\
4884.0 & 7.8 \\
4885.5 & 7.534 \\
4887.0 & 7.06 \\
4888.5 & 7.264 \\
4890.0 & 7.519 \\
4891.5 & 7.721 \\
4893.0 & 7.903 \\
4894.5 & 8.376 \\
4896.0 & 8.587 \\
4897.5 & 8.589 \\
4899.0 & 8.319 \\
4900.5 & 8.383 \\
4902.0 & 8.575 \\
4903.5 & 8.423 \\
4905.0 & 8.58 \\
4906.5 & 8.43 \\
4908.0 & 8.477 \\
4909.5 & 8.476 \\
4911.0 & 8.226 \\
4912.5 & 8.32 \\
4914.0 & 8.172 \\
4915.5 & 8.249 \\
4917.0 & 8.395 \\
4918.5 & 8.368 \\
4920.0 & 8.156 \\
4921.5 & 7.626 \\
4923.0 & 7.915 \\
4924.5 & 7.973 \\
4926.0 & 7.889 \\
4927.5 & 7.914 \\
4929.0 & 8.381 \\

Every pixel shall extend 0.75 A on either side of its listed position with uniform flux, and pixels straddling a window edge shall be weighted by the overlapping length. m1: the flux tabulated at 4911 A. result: 8.226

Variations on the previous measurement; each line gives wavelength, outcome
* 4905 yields 8.58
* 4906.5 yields 8.43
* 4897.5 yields 8.589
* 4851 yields 8.069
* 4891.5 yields 7.721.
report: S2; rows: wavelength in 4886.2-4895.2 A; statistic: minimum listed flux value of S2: 7.06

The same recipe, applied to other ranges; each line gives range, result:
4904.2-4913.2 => 8.226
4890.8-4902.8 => 7.721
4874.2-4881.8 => 7.45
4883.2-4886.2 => 7.534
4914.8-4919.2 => 8.249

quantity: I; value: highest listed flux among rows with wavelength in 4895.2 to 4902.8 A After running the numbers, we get 8.589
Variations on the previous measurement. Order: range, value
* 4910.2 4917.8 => 8.395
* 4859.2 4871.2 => 7.725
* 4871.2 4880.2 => 8.156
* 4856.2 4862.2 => 7.522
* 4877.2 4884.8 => 8.07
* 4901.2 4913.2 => 8.58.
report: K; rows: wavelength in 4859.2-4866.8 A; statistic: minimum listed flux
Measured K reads 6.7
